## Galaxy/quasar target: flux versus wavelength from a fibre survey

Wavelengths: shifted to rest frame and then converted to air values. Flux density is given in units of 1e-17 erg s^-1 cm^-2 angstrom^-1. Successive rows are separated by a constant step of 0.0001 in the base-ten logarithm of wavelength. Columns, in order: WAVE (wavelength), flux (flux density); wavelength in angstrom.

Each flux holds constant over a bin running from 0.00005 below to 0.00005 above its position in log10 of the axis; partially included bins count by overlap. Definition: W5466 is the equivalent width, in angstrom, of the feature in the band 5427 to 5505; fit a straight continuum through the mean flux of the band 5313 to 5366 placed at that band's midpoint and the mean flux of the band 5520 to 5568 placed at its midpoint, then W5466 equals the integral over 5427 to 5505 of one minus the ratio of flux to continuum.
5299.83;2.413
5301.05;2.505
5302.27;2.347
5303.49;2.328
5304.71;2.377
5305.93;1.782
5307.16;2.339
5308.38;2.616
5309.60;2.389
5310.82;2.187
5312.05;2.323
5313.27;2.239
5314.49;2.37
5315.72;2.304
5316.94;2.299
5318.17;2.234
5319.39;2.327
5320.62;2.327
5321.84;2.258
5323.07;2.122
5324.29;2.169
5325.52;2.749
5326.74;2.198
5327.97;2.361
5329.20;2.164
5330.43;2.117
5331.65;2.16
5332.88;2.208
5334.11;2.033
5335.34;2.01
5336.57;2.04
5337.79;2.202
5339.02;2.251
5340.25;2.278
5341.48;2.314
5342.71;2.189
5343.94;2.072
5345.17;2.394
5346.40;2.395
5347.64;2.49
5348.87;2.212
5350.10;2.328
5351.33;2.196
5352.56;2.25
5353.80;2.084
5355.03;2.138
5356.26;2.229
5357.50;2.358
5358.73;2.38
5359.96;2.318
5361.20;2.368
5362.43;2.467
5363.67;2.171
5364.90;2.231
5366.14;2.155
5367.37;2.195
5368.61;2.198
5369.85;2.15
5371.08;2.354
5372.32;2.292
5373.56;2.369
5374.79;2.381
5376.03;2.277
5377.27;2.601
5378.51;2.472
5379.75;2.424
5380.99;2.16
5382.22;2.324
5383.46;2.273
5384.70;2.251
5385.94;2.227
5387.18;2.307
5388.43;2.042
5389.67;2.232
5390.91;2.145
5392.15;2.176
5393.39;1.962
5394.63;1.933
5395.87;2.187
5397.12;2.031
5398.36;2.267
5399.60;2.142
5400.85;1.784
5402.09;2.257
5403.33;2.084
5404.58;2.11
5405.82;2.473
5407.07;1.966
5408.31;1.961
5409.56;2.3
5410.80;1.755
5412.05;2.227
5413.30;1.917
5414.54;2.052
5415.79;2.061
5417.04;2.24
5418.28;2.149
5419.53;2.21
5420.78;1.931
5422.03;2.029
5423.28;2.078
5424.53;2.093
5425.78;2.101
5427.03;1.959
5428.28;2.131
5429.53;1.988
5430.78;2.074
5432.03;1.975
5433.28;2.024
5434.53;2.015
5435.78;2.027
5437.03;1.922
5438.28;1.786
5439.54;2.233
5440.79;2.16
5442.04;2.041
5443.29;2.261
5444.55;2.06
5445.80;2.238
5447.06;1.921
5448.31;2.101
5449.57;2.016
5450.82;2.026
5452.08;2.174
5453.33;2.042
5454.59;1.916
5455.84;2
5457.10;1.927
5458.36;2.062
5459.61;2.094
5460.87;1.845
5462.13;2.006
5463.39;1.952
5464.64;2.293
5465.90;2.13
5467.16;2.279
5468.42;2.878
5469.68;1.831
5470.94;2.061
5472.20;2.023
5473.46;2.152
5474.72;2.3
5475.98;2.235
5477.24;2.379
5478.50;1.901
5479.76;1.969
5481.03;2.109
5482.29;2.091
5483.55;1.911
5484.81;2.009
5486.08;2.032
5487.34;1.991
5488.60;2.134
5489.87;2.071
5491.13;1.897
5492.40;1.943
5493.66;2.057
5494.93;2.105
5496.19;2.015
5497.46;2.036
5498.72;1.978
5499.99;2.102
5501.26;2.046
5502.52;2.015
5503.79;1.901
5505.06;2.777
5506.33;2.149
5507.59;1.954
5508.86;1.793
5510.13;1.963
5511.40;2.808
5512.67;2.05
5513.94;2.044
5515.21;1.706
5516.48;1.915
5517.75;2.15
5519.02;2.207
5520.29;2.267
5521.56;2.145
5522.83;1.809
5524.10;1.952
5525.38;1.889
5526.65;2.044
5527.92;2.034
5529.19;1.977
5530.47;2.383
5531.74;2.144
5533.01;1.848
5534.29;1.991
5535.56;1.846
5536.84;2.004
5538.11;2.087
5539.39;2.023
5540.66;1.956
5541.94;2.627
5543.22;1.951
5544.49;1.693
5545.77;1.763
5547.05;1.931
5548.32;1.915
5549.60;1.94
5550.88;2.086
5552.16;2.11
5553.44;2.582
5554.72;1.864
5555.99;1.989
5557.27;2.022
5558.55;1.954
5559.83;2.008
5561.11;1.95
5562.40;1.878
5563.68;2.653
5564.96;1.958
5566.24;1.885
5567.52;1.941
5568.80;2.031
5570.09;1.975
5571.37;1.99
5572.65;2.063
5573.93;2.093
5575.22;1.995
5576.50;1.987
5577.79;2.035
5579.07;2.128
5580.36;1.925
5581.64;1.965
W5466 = 1.7 angstrom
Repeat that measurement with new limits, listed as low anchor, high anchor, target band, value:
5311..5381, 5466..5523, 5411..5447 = 1.78 angstrom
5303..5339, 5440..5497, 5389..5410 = 0.42 angstrom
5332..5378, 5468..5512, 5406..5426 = 1.02 angstrom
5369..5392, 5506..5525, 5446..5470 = 0.79 angstrom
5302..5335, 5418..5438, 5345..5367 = -0.95 angstrom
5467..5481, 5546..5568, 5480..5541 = 1.85 angstrom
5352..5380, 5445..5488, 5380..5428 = 2.14 angstrom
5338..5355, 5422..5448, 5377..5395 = -0.53 angstrom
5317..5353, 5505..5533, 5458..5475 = -0.06 angstrom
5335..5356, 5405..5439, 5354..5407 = -2.02 angstrom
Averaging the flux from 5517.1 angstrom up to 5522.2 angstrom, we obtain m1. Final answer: 2.19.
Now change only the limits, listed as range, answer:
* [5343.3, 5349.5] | 2.31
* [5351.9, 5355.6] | 2.16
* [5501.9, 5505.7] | 2.23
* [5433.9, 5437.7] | 1.99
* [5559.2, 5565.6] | 2.09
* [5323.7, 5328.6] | 2.37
